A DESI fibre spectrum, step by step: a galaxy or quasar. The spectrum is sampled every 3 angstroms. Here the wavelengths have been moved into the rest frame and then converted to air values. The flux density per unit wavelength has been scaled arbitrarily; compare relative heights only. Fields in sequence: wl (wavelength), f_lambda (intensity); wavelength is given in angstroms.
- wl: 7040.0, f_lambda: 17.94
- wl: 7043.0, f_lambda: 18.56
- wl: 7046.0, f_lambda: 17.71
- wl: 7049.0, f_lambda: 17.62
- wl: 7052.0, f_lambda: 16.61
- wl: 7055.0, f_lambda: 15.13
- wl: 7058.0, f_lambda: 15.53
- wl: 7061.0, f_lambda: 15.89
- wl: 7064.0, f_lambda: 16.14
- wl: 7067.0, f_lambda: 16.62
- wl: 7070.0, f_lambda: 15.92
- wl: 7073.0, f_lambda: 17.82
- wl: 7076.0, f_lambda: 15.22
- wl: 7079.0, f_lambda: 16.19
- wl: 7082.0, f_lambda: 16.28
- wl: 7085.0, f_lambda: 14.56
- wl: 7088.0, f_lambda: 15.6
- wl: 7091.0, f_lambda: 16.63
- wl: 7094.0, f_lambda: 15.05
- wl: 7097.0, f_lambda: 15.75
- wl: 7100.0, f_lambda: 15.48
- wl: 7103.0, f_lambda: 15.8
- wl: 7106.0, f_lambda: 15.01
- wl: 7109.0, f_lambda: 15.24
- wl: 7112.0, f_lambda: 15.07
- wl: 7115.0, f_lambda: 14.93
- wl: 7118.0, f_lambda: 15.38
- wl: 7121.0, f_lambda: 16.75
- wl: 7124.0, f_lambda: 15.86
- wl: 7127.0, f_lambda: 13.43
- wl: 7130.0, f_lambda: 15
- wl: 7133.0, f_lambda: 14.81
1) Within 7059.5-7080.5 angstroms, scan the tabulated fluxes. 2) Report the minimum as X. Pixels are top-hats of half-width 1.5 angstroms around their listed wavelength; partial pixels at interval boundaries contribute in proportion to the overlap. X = 15.22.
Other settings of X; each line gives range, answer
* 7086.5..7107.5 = 15.01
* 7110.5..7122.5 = 14.93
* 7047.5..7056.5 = 15.13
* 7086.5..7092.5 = 15.6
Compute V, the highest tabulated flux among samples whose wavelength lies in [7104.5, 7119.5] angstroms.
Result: 15.38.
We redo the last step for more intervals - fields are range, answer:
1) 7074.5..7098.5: 16.63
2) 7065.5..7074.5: 17.82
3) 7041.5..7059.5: 18.56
